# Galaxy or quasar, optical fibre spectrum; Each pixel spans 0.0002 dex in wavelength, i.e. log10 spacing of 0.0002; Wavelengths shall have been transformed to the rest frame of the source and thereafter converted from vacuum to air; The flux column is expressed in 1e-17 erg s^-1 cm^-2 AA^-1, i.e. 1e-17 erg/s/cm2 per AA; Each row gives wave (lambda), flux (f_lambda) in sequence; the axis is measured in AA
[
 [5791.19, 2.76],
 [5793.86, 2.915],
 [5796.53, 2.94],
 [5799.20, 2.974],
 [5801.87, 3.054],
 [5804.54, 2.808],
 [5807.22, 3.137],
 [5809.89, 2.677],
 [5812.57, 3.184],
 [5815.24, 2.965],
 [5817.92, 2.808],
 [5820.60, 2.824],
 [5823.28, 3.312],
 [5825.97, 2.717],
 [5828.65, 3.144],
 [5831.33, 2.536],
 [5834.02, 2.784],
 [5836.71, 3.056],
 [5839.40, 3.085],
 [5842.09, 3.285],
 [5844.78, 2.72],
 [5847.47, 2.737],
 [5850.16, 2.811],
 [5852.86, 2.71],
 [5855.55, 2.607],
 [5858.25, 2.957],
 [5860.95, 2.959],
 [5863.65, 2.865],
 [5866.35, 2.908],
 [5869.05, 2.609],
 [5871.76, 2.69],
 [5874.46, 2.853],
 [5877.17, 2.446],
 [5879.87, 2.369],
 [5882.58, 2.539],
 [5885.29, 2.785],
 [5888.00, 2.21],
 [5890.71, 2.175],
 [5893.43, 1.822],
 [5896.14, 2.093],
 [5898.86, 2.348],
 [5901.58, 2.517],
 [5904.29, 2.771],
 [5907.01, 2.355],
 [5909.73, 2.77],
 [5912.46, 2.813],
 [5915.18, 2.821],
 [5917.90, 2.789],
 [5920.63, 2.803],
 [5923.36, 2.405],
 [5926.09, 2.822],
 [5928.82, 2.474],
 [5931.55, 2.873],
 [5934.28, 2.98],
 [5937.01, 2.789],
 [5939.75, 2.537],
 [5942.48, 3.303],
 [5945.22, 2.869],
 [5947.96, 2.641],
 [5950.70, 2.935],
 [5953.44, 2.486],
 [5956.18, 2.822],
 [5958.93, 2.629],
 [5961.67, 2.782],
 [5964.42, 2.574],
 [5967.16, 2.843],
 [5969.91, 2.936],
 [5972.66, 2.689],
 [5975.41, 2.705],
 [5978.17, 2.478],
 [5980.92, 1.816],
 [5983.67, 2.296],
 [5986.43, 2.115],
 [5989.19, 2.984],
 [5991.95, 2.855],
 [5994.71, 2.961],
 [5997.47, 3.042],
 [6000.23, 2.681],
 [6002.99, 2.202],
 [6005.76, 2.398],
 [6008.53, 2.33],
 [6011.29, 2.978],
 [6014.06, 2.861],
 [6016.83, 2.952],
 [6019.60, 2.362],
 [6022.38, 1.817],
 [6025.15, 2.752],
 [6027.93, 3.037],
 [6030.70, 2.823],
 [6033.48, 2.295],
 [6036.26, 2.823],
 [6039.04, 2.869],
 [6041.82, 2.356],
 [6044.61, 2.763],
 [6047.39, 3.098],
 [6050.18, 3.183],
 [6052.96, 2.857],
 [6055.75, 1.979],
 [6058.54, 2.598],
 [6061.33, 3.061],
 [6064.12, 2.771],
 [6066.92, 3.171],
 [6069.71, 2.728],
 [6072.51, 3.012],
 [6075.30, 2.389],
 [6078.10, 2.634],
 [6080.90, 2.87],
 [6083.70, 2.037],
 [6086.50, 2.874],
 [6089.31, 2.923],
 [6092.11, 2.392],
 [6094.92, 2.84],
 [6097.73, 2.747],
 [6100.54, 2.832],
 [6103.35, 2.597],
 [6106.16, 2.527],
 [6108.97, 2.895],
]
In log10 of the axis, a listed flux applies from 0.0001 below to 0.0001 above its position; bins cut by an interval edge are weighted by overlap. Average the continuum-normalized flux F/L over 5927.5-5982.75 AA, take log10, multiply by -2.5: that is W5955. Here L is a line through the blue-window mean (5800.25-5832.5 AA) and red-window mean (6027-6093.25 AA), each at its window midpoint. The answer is 0.04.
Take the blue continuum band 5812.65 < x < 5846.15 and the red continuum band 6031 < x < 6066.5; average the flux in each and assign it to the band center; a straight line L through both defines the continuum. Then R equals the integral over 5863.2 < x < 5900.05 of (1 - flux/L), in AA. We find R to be 5.43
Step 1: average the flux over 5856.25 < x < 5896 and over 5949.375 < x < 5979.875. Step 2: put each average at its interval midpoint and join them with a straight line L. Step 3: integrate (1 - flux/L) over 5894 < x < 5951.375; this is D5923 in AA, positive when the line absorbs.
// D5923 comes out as -0.94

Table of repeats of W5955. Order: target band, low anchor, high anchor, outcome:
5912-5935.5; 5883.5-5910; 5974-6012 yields -0.138 mag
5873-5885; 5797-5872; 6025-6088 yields 0.115 mag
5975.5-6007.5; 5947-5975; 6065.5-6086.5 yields 0.079 mag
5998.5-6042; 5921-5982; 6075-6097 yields 0.026 mag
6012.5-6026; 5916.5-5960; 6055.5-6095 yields 0.074 mag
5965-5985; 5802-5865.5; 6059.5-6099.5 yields 0.110 mag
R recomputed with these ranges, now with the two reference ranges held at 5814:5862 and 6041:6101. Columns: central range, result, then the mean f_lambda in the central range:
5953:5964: 0.5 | 2.69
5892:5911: 3.1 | 2.38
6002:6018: 0.9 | 2.63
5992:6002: -0.3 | 2.86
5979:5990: 2.0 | 2.28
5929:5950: -0.1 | 2.84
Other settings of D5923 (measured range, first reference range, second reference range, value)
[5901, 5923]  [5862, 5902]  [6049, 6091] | -1.5 AA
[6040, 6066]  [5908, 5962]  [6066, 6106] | -0.3 AA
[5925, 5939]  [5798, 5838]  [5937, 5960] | 0.1 AA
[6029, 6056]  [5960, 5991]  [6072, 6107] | -1.2 AA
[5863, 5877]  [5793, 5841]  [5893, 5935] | 0.0 AA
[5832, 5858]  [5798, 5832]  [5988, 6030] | 0.4 AA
